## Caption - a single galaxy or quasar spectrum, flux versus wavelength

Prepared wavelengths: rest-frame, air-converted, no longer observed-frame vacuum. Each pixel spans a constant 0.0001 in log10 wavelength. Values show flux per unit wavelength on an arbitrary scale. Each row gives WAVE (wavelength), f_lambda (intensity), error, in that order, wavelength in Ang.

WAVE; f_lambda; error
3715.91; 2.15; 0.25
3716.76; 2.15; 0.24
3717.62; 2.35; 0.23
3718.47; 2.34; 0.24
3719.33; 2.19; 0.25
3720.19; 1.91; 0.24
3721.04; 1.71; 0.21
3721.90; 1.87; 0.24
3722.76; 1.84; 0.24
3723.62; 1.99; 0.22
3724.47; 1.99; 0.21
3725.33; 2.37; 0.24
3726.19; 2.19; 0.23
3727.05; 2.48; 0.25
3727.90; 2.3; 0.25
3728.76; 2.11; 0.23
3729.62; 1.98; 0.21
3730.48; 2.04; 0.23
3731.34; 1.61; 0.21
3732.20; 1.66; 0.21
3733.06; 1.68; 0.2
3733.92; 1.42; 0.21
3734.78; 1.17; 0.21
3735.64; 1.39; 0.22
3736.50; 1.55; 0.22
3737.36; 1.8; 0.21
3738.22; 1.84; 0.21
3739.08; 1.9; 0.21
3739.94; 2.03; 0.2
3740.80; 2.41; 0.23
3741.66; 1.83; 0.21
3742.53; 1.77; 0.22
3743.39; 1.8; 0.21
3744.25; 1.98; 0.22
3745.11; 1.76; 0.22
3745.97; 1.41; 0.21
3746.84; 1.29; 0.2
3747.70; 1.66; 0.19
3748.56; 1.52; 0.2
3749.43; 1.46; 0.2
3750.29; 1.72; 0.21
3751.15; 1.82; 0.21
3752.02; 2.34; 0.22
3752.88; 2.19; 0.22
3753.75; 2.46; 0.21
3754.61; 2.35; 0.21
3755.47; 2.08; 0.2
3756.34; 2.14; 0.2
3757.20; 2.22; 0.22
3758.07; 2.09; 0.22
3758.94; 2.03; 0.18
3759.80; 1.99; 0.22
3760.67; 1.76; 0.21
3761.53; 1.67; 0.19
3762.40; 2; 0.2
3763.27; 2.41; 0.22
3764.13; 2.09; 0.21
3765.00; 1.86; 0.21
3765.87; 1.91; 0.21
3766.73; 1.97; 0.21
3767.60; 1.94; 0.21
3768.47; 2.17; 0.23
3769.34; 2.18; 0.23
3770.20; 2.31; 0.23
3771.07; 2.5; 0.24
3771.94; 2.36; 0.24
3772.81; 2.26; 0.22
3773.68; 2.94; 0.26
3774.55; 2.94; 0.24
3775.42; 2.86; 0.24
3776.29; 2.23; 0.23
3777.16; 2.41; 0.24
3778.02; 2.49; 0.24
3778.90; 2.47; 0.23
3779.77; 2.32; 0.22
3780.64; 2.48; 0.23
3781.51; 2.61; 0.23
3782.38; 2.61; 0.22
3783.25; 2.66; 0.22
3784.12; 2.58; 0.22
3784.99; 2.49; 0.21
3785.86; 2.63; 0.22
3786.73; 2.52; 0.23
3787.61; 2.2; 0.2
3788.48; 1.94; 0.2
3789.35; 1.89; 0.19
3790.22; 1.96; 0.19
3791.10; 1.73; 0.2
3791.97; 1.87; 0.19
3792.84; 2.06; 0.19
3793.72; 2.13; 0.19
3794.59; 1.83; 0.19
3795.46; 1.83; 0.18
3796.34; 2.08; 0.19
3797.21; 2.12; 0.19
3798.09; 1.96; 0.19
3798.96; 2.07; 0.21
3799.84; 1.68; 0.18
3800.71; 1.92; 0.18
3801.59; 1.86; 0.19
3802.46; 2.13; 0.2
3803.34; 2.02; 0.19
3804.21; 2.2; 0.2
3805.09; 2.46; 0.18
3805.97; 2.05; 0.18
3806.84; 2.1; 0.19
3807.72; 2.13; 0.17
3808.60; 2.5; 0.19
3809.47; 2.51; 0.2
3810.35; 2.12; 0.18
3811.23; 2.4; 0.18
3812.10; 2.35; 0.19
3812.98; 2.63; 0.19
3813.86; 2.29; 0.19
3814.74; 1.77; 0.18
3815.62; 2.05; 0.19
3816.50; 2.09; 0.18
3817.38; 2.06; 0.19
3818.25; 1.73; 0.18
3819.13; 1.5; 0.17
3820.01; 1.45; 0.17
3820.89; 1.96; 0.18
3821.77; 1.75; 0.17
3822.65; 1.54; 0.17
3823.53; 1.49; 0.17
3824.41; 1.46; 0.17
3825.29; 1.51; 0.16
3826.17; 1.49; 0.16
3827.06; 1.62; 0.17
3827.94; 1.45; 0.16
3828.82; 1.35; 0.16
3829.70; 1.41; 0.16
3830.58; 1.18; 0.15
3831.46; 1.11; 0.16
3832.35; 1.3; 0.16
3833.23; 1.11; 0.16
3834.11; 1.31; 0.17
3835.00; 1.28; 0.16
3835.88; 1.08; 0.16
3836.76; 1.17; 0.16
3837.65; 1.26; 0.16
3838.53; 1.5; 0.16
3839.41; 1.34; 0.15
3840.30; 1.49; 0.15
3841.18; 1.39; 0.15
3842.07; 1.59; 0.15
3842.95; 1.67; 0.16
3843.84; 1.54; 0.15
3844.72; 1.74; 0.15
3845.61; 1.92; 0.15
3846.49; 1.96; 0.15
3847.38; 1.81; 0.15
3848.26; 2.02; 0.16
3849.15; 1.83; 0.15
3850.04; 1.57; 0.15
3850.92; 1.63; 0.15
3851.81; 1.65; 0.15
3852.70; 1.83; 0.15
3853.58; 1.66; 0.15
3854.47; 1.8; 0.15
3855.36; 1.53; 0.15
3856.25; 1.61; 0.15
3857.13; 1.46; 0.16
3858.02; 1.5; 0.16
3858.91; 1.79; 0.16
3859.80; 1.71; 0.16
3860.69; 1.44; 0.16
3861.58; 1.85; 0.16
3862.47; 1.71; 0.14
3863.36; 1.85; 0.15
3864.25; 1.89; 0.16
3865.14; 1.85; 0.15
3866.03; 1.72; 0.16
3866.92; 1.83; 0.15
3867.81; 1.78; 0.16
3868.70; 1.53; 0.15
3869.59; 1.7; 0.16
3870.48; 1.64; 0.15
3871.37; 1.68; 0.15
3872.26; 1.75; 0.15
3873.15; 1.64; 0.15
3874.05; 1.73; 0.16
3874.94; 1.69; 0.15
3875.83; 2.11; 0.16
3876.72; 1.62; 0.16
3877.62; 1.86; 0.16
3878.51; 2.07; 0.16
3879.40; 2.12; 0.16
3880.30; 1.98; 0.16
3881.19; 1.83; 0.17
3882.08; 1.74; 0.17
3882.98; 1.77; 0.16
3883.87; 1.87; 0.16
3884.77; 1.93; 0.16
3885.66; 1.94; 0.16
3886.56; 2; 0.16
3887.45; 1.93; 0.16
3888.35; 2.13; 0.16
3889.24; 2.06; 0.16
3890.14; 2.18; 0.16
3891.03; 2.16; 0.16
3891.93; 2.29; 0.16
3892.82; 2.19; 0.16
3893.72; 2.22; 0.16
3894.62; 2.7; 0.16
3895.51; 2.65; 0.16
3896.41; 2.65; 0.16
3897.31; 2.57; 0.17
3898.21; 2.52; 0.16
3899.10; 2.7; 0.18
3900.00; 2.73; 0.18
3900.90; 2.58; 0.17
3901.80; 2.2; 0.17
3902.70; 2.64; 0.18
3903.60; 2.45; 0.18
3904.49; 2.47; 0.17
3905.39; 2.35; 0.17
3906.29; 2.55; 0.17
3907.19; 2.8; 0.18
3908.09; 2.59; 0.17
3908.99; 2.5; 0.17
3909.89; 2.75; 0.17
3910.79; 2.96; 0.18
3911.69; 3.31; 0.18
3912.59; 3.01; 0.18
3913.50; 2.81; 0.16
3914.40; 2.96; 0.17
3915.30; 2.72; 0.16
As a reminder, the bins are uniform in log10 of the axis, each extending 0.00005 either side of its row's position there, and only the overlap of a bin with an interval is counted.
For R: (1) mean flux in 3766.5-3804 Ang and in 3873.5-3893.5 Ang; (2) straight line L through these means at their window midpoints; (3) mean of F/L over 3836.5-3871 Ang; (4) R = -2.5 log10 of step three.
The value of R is 0.225 mag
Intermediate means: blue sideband 2.24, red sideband 1.96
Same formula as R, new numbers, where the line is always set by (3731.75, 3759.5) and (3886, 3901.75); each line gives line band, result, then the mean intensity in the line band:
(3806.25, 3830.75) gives 0.13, 1.86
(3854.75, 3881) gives 0.28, 1.75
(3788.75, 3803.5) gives 0.04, 1.95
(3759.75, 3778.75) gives -0.17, 2.25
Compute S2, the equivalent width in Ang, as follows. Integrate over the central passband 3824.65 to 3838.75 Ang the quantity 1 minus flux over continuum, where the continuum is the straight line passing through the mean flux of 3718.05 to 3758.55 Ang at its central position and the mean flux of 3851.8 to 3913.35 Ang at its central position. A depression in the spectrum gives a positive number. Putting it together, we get 4.9 Ang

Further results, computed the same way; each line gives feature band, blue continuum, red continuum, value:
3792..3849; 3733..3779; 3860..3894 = 4.78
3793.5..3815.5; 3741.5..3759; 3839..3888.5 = -3.57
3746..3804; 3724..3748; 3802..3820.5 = -4.43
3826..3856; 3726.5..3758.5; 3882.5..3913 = 9.51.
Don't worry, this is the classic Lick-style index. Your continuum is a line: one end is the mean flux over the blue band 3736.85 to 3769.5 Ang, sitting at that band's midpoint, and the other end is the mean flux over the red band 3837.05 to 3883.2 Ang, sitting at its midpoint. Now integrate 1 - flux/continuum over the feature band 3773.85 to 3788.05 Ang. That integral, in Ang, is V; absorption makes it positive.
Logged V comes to -5.0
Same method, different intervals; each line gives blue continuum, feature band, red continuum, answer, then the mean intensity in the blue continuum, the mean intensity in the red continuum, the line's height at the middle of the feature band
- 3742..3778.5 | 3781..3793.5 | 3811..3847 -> -2.4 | 2.08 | 1.61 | 1.9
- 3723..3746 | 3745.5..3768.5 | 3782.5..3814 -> 0.4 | 1.88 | 2.17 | 1.98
